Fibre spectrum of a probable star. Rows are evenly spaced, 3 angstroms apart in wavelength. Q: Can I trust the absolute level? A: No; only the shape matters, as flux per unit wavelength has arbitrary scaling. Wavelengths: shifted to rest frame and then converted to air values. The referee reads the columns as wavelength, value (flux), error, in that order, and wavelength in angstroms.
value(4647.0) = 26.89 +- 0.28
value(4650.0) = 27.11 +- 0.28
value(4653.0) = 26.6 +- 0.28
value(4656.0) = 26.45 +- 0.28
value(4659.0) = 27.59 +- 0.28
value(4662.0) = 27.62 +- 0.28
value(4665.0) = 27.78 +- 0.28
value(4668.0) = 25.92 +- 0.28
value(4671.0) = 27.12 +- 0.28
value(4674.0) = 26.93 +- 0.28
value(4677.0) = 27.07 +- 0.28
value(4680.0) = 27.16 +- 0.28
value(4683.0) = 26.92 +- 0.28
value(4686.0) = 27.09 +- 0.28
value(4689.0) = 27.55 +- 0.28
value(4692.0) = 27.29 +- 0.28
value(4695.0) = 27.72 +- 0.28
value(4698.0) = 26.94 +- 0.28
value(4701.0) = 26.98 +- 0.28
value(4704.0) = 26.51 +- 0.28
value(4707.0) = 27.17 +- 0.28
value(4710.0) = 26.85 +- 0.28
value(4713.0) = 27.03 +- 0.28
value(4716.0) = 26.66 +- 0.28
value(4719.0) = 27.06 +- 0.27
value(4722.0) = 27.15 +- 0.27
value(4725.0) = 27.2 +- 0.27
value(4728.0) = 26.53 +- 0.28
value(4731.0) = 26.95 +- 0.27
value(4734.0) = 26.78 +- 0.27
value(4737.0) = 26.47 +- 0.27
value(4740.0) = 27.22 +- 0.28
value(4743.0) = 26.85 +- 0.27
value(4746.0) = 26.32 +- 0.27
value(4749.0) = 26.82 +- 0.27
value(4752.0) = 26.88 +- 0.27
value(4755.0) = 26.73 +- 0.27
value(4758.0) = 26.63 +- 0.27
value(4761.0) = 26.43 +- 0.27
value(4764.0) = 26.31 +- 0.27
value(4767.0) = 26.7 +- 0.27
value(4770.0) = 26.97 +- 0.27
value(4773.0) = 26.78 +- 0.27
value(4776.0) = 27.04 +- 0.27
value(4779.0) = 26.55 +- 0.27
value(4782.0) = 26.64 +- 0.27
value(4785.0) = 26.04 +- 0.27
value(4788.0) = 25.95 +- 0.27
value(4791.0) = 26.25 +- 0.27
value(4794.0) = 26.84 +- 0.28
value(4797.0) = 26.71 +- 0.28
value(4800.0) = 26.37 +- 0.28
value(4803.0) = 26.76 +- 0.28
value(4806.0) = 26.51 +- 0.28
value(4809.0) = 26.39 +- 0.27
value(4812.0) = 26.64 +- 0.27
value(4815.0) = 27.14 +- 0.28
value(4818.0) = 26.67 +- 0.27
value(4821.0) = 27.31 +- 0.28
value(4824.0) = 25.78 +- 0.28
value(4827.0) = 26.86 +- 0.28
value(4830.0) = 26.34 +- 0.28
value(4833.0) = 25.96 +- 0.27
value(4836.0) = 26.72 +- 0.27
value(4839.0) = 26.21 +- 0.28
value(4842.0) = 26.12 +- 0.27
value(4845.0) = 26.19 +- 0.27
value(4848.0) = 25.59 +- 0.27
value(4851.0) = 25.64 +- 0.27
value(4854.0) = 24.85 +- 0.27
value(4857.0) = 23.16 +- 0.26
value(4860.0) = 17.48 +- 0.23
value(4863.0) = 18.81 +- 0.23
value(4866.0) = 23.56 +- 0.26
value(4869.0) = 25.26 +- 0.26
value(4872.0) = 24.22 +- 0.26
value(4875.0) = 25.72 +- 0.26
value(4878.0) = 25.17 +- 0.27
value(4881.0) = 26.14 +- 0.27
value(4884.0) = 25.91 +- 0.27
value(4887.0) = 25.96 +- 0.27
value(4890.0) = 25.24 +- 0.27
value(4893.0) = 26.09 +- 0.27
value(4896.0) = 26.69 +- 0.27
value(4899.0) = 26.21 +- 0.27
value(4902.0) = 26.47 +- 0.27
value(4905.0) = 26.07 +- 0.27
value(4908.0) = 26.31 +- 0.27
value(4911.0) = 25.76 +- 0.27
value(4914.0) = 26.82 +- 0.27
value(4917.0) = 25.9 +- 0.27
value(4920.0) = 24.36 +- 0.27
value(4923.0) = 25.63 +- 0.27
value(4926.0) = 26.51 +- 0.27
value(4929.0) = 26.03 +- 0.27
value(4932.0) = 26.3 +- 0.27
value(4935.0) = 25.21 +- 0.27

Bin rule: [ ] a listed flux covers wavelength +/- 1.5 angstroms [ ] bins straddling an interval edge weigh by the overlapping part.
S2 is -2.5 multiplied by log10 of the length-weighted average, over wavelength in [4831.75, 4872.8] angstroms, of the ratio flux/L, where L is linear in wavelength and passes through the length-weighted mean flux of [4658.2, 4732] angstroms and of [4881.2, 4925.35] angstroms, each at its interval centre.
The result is 0.085 mag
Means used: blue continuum 27.1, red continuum 26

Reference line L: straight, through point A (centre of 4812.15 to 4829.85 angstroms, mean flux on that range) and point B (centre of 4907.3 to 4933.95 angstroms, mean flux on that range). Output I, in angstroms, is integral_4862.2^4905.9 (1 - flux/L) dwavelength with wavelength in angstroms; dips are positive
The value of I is 1.6 angstroms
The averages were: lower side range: 26.7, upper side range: 25.9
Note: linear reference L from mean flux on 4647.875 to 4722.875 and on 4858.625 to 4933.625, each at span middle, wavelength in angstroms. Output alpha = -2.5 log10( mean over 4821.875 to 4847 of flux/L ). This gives -0.02 mag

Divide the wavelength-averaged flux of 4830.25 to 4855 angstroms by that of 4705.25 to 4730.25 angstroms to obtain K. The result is 1.0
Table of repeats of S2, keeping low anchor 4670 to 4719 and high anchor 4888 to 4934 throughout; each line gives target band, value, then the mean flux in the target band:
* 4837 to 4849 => 0.011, 26.1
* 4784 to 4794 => 0.017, 26.2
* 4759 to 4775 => 0.002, 26.7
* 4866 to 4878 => 0.056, 24.9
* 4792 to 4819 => -0.006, 26.7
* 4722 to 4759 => 0.002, 26.8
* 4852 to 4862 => 0.199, 21.9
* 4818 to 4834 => -0.002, 26.5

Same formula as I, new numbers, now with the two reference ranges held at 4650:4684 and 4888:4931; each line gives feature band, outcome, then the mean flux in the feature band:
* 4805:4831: -0.2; 26.6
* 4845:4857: 0.5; 25.2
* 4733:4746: 0.0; 26.8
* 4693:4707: -0.1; 27.1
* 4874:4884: 0.2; 25.7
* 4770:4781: -0.1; 26.8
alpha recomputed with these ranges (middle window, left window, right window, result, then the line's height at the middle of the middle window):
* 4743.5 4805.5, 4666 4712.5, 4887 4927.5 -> 0.00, 26.6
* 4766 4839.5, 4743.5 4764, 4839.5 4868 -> -0.06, 25.1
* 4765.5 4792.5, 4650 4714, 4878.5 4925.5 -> 0.00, 26.6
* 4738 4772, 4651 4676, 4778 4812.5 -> 0.00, 26.6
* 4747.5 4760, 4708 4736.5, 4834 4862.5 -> -0.02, 26.3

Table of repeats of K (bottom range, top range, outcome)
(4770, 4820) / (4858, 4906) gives 0.93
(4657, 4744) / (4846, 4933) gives 0.93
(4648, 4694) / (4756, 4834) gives 0.98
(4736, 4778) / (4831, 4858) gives 0.96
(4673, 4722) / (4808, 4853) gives 0.97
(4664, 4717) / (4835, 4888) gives 0.91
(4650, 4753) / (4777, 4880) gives 0.95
